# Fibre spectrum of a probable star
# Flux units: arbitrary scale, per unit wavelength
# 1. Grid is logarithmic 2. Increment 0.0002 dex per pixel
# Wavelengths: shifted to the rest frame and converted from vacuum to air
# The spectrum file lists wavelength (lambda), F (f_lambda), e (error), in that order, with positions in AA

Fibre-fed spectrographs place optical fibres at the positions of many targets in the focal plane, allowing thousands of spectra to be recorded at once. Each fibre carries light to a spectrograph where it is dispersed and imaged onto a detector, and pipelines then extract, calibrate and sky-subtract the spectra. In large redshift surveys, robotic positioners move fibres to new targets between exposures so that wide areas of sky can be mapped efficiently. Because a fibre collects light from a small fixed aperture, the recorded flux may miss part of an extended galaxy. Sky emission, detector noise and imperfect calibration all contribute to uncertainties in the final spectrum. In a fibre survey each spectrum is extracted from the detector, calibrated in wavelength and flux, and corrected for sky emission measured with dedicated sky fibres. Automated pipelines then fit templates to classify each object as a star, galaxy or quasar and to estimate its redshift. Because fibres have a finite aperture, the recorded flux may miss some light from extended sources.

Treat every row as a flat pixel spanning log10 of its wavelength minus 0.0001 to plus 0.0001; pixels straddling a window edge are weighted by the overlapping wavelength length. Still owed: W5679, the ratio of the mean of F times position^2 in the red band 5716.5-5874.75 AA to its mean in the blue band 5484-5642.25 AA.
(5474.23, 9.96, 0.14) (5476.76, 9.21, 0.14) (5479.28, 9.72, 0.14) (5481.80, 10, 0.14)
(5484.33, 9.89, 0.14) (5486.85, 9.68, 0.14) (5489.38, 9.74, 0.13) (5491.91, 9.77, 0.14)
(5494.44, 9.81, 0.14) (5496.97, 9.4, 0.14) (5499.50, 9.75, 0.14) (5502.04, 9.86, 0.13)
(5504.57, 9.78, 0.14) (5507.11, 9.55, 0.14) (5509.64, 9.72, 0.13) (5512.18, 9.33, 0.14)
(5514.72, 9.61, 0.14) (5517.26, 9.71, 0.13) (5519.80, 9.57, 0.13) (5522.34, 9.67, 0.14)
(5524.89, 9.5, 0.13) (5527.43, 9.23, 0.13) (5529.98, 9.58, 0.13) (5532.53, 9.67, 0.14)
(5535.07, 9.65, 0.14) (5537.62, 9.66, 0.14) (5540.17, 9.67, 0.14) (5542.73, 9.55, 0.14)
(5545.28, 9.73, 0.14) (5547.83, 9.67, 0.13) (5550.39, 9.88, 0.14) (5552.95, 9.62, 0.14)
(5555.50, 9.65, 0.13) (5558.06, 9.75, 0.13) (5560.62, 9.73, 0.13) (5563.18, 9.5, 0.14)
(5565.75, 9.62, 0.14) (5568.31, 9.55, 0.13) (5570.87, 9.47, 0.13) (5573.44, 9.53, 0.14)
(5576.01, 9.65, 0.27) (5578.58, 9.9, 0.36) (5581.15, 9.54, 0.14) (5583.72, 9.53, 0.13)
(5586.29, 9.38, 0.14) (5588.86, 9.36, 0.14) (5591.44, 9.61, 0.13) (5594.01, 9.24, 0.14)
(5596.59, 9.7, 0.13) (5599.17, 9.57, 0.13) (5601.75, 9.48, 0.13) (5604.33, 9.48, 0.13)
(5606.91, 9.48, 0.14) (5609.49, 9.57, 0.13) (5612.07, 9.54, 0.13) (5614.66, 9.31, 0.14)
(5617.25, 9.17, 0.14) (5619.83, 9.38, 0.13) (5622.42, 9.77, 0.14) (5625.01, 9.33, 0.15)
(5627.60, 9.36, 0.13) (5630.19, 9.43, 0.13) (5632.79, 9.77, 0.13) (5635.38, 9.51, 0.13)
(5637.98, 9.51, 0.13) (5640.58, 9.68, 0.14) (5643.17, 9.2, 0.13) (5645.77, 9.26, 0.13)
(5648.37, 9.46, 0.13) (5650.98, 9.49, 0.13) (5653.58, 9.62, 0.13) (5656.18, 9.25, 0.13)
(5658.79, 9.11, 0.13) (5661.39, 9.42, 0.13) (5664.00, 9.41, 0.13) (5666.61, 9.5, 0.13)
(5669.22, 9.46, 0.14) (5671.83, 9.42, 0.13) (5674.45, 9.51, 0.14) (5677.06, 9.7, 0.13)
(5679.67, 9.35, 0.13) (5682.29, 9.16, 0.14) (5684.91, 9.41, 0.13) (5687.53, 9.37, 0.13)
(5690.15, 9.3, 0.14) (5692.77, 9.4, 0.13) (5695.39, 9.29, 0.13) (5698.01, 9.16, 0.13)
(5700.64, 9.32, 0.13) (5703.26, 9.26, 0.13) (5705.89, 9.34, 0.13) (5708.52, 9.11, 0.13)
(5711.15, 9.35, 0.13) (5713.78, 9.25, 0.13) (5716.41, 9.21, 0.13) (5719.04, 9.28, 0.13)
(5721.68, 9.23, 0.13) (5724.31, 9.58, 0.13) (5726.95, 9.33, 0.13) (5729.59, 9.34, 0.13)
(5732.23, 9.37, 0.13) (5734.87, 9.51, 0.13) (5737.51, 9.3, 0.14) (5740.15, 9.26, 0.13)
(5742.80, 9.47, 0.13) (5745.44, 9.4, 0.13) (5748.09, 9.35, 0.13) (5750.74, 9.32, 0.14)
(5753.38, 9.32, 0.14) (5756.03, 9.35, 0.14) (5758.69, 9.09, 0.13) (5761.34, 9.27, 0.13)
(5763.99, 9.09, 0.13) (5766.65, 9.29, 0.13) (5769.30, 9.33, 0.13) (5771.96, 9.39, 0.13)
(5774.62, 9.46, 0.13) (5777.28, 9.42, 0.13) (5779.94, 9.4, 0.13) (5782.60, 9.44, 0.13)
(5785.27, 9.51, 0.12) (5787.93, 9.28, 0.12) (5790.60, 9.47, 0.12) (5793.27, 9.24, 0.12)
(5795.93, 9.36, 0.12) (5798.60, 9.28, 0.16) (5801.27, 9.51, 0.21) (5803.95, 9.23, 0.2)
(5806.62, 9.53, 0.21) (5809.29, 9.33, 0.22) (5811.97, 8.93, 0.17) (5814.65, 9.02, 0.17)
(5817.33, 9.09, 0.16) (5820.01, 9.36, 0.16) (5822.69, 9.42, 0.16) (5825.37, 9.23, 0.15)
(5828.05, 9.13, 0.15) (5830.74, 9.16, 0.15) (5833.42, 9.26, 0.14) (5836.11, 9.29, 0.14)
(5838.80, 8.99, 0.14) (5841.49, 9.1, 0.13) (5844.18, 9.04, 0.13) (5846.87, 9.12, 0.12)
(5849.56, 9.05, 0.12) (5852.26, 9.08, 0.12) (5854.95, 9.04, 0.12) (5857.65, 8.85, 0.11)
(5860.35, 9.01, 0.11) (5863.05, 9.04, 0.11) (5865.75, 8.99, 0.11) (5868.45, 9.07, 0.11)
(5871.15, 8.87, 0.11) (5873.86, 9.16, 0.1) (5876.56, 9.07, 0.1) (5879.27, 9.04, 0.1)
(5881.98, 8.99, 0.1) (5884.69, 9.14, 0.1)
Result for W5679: 1.0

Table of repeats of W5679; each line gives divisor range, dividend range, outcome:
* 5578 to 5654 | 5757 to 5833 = 1.04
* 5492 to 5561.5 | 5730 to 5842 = 1.06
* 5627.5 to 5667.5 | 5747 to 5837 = 1.04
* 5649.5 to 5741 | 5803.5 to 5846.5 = 1.03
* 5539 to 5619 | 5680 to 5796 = 1.03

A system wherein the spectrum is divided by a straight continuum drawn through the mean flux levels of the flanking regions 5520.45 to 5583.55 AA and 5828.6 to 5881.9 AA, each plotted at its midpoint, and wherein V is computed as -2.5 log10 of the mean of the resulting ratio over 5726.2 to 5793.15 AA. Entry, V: -0.01 mag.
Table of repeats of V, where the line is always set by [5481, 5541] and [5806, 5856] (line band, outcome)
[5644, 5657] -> 0.003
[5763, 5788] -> -0.014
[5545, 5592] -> -0.005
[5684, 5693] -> 0.002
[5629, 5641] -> -0.012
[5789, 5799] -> -0.014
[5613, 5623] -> 0.012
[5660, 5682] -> -0.005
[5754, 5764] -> 0.006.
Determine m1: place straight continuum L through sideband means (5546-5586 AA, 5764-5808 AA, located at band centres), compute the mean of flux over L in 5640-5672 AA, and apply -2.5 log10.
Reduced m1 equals 0.015 mag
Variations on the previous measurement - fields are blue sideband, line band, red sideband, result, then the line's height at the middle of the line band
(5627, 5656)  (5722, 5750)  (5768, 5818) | 0.000 mag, 9.38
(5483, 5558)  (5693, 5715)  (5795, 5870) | 0.011 mag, 9.36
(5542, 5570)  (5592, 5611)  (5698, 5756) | 0.007 mag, 9.57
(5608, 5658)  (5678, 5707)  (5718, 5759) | 0.010 mag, 9.39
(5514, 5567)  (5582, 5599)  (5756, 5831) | 0.010 mag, 9.56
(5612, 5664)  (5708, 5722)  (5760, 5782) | 0.015 mag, 9.37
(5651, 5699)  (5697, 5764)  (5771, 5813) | 0.008 mag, 9.38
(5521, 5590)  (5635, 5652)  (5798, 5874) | 0.003 mag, 9.46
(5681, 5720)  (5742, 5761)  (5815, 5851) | -0.010 mag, 9.24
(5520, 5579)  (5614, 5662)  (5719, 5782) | 0.008 mag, 9.5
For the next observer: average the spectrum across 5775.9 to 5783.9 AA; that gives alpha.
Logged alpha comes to 9.42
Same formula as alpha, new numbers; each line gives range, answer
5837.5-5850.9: 9.06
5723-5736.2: 9.42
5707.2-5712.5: 9.23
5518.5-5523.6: 9.63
